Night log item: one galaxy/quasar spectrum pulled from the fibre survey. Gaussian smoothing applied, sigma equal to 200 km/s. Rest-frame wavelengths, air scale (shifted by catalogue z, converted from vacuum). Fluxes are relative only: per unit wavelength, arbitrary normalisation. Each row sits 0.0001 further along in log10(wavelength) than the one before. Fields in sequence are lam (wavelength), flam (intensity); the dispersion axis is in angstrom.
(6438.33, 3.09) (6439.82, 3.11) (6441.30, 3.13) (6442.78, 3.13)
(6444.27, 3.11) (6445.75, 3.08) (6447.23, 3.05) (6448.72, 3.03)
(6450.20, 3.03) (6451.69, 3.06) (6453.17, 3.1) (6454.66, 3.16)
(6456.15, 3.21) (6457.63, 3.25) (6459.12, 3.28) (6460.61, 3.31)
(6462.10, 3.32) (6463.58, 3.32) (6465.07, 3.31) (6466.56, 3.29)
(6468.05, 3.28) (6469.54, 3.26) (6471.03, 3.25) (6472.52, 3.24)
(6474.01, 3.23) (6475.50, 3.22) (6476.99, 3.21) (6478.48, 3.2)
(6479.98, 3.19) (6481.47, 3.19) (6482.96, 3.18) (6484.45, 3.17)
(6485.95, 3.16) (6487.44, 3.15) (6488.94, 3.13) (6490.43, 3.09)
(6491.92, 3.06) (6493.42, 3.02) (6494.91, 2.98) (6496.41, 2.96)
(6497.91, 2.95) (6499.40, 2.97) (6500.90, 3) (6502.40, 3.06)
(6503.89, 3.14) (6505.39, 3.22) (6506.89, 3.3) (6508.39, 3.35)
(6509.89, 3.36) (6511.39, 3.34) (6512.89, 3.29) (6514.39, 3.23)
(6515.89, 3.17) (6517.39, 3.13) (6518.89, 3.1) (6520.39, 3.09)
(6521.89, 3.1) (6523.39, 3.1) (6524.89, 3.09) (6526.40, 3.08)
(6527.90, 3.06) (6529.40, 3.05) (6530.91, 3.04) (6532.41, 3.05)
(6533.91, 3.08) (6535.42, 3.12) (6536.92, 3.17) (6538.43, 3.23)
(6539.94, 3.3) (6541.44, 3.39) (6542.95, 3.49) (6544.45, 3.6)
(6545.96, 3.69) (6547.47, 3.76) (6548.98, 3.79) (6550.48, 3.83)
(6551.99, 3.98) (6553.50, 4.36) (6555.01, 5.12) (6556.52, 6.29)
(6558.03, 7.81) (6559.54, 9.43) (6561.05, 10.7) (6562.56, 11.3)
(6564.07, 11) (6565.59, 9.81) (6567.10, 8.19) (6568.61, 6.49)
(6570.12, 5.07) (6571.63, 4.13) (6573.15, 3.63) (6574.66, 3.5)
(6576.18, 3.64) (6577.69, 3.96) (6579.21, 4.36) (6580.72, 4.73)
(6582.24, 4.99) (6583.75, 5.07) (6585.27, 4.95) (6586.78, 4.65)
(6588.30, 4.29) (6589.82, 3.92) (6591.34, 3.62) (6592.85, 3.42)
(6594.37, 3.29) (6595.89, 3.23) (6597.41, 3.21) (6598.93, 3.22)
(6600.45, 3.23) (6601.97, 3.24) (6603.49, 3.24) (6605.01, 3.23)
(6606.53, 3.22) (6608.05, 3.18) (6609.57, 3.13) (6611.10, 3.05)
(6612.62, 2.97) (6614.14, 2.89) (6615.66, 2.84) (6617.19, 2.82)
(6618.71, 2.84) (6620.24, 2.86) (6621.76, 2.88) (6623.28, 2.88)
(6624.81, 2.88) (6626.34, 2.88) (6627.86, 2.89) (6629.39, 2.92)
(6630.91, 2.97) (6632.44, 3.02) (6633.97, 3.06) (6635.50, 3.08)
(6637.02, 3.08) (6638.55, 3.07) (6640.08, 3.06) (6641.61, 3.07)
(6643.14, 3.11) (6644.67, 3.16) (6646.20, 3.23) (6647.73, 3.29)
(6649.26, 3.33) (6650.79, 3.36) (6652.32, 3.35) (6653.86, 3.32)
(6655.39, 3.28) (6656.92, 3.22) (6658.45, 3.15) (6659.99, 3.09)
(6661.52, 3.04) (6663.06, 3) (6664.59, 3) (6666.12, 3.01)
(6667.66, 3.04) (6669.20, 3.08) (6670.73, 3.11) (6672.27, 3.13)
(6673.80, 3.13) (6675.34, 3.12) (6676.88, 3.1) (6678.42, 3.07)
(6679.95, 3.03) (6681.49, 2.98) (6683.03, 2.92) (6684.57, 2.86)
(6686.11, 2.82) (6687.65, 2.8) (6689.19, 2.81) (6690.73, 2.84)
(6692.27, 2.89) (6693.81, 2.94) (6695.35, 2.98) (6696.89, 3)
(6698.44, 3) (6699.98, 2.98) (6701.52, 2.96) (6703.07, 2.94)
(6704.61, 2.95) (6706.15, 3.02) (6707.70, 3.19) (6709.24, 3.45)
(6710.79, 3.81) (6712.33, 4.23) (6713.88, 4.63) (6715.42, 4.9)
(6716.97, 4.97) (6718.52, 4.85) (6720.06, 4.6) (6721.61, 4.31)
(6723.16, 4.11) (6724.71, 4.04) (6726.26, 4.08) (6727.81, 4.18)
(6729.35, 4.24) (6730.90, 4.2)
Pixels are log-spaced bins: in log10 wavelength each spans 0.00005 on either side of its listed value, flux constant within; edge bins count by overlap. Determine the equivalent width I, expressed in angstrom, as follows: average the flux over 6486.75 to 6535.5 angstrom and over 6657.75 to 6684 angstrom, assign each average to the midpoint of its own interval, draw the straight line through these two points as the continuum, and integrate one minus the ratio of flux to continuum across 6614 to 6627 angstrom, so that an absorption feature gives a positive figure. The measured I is 0.9 angstrom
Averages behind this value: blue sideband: 3.12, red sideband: 3.06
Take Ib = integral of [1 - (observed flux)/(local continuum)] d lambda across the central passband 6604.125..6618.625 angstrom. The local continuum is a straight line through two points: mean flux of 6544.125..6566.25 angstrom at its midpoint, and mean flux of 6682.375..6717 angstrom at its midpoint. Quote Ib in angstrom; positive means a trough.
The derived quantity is 6.2 angstrom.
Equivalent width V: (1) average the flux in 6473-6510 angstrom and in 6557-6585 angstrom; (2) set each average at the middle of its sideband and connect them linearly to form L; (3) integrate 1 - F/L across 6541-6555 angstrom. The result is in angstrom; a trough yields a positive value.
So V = 4.29 angstrom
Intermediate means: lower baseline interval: 3.14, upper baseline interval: 6.51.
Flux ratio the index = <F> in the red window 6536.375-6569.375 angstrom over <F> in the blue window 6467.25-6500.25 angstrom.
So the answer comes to 1.9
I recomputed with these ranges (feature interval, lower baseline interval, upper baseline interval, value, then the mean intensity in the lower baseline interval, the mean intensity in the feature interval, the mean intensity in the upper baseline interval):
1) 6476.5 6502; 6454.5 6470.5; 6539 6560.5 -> 4.3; 3.28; 3.09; 4.75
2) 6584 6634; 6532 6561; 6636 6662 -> 5.9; 4.46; 3.26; 3.19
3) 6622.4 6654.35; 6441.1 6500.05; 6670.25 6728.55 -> 2.6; 3.16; 3.09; 3.44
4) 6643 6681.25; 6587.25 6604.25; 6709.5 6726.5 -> 7.9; 3.47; 3.15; 4.39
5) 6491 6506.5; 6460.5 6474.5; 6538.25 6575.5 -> 4.1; 3.28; 3.04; 5.75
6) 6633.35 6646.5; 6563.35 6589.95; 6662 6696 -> 2.7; 5.38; 3.1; 2.98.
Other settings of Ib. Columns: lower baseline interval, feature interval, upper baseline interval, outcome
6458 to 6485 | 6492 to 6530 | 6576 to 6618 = 2.73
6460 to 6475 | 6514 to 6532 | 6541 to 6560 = 4.93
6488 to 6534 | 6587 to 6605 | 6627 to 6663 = -1.99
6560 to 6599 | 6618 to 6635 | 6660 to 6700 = 5.35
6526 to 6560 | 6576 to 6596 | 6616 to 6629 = -4.61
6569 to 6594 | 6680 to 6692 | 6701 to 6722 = 3.35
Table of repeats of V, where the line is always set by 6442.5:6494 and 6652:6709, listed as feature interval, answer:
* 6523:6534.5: 0.26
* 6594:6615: -0.53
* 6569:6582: -4.70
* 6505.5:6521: -0.43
